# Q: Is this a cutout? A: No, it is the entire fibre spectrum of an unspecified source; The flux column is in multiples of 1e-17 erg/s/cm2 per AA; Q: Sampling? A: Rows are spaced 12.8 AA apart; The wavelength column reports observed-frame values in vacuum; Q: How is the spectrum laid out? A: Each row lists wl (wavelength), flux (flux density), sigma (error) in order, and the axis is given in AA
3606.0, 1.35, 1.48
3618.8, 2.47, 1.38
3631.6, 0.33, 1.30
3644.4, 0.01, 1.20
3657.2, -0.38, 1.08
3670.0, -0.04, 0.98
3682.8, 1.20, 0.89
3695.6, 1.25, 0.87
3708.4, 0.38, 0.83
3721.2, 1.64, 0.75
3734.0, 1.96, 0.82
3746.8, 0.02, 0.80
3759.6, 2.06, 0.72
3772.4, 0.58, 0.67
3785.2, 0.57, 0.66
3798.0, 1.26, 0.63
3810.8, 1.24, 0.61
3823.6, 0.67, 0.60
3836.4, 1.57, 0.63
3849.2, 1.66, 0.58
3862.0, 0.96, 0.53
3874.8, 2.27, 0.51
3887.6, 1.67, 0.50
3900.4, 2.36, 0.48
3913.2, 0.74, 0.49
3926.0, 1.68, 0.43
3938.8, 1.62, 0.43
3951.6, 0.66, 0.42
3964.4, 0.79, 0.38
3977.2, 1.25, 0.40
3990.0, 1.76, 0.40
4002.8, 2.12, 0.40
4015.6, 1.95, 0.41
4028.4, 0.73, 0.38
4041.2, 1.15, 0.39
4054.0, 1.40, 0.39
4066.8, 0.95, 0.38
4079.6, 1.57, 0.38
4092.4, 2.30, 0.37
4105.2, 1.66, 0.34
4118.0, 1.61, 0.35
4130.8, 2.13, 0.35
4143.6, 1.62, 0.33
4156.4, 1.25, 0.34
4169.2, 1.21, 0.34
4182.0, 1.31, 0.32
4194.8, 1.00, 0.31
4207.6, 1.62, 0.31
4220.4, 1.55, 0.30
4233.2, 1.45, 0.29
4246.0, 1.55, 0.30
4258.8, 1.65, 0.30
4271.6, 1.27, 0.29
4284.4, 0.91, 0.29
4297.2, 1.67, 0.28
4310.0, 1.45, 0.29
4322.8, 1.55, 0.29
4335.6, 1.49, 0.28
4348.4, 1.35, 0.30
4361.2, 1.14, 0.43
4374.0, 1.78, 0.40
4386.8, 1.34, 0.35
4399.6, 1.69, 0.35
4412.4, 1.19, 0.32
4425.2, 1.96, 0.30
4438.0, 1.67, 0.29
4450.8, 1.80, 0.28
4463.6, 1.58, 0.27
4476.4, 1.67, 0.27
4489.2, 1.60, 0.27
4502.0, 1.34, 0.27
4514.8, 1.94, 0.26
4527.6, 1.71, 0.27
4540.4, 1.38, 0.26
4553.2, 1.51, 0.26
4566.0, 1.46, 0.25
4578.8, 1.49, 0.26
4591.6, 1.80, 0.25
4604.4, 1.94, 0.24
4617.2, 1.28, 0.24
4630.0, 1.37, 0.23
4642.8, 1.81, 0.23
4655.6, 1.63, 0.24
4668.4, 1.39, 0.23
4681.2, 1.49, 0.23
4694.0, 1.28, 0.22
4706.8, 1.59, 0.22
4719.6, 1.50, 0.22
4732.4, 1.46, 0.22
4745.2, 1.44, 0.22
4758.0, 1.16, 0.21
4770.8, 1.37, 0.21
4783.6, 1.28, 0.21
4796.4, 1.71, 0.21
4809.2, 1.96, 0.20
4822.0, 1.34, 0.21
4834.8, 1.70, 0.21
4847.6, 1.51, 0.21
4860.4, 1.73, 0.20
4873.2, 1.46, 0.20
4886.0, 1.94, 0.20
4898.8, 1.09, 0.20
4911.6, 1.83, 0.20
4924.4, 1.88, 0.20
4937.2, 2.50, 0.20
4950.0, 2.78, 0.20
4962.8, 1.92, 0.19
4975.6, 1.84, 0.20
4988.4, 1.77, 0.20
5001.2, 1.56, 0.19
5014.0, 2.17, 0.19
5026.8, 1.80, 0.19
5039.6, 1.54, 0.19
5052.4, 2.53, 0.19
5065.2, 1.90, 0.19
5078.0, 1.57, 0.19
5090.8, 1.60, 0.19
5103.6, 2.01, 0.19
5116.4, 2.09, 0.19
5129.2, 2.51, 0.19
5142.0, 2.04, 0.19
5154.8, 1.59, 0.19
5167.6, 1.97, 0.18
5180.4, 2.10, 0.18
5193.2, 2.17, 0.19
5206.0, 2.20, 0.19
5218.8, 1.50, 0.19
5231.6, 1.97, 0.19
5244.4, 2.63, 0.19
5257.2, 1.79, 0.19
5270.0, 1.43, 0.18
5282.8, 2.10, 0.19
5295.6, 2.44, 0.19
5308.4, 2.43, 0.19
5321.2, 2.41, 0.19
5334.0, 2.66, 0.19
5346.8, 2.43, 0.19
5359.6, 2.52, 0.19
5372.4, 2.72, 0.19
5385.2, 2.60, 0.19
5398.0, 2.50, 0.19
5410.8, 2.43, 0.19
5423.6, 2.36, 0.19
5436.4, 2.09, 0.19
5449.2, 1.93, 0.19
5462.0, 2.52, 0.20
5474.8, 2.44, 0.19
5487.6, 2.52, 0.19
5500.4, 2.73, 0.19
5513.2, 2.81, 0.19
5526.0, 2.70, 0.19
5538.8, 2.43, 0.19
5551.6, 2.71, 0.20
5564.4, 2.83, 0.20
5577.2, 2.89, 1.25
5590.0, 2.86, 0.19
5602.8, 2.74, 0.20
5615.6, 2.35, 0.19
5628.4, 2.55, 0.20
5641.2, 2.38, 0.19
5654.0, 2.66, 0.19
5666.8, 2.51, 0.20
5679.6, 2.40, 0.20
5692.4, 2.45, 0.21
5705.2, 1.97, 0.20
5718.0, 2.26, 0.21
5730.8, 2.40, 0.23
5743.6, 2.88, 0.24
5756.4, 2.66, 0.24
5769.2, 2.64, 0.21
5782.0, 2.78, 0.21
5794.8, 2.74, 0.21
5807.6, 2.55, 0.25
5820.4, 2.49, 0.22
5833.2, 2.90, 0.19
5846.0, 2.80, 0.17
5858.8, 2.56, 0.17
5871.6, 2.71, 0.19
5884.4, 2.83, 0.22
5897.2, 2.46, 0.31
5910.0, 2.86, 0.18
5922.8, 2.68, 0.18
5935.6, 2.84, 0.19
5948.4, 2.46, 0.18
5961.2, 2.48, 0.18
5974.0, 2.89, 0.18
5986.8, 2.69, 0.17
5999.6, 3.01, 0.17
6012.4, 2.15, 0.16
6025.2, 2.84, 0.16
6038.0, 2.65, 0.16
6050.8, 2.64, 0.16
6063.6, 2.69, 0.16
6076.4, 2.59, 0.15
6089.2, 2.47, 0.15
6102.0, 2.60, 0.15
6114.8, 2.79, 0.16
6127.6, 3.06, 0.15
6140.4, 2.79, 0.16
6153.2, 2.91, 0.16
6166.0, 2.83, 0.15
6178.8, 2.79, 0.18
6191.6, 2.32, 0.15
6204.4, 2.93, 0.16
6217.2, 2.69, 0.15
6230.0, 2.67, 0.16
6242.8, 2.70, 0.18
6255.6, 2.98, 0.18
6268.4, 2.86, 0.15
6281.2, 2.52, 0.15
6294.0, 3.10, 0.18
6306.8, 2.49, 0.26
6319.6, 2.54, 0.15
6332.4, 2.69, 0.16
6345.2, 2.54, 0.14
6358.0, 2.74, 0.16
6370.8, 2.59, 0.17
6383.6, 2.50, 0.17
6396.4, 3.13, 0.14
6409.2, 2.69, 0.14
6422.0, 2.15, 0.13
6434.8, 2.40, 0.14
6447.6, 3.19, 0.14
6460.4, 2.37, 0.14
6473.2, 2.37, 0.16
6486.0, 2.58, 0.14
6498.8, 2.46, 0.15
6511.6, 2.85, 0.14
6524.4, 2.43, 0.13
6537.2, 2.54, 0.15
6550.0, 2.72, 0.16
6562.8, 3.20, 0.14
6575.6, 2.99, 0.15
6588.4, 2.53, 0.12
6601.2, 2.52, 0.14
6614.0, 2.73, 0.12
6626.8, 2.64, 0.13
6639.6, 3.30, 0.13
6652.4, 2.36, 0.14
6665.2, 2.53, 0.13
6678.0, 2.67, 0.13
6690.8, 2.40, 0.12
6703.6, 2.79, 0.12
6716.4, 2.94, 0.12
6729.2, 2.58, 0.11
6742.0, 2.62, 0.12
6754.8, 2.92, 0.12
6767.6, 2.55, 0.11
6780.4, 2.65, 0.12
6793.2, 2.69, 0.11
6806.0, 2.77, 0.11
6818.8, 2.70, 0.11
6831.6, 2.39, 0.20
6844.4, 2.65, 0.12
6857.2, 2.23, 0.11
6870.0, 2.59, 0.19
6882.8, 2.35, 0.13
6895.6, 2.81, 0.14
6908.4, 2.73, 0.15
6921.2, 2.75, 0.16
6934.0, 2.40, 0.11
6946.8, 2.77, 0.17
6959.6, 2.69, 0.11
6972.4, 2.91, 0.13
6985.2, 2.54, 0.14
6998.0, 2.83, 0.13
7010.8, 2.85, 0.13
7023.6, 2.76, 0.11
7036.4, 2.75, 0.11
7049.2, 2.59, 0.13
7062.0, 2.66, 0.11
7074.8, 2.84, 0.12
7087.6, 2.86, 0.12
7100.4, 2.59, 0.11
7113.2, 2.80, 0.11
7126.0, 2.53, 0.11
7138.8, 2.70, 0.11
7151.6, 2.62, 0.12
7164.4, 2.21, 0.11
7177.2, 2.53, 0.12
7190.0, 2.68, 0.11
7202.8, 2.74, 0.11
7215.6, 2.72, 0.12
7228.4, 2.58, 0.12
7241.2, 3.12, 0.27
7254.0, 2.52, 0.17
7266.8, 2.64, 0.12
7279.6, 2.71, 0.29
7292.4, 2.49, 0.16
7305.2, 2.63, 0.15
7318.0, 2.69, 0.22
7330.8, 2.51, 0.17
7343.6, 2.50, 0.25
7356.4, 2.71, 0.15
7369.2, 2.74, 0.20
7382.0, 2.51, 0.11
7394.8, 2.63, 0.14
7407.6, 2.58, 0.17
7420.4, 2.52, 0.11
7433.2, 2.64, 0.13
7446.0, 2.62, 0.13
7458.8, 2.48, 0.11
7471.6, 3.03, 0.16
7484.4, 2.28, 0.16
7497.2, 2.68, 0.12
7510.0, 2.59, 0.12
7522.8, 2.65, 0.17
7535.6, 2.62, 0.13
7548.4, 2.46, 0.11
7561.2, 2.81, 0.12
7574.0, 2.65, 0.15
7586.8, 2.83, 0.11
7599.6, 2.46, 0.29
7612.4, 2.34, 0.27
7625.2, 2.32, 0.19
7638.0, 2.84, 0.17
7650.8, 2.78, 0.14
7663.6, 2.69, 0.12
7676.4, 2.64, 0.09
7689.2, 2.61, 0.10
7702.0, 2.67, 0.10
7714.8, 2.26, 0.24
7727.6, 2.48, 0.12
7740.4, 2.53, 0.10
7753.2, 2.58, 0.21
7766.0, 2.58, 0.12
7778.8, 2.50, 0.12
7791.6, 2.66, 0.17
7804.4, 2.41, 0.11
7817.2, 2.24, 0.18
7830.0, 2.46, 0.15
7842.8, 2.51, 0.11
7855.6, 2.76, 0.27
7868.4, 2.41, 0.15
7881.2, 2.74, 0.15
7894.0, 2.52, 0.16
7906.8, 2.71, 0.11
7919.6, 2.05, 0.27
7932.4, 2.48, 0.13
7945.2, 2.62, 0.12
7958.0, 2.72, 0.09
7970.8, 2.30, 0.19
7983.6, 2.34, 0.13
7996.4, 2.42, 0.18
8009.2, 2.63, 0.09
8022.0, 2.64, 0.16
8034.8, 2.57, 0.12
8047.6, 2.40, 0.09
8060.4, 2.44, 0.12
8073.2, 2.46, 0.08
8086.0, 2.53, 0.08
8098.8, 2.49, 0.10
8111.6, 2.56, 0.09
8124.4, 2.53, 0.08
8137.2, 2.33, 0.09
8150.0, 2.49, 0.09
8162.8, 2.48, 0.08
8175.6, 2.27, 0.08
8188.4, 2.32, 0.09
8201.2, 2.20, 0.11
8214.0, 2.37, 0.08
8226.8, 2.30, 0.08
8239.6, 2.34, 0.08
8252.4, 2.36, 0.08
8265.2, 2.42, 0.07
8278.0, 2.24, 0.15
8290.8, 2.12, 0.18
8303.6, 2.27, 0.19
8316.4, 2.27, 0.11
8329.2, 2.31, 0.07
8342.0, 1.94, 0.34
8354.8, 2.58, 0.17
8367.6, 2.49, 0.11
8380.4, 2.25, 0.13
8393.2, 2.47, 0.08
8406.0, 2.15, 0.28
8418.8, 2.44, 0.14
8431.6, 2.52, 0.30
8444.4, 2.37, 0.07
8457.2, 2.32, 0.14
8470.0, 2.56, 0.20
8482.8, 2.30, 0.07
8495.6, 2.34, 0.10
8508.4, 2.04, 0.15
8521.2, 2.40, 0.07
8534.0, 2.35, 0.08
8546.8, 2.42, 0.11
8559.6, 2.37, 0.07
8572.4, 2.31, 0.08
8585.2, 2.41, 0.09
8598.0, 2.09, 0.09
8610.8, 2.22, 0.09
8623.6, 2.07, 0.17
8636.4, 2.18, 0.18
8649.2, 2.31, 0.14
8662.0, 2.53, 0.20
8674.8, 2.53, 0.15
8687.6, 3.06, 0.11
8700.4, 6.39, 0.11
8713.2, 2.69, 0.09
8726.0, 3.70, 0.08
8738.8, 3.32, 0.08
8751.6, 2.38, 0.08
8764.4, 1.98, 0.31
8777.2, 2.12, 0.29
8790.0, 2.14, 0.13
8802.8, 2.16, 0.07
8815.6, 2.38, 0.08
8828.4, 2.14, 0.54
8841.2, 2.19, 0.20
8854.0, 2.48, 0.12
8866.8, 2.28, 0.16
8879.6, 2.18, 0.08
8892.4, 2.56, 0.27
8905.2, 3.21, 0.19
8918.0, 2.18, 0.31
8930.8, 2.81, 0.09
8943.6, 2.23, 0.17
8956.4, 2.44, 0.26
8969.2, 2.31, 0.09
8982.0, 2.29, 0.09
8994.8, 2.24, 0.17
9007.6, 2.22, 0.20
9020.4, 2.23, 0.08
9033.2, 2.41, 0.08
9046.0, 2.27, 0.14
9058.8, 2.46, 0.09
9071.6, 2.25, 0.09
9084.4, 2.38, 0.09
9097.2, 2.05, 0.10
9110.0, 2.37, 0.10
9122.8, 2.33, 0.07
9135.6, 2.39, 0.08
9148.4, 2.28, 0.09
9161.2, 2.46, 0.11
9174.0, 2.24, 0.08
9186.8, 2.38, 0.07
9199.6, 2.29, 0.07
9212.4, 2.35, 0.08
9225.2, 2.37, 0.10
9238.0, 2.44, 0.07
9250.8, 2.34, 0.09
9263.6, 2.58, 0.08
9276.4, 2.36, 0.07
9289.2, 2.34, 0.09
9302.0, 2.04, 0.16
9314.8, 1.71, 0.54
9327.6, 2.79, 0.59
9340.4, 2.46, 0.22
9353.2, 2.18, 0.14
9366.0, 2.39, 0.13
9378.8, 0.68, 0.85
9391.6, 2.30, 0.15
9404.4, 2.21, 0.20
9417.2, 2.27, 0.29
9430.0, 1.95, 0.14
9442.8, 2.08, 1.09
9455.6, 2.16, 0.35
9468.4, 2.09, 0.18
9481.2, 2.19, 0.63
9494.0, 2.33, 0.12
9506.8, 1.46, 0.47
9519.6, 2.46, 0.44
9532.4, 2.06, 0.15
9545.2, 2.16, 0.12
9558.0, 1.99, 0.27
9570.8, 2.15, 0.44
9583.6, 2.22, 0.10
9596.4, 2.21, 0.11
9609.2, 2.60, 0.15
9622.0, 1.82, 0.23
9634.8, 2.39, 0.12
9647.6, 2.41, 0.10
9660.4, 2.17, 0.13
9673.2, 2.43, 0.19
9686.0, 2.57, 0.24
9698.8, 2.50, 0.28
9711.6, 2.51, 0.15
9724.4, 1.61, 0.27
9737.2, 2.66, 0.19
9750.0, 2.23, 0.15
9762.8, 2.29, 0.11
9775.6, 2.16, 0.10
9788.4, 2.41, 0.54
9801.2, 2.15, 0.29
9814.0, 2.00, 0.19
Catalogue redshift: 0.326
